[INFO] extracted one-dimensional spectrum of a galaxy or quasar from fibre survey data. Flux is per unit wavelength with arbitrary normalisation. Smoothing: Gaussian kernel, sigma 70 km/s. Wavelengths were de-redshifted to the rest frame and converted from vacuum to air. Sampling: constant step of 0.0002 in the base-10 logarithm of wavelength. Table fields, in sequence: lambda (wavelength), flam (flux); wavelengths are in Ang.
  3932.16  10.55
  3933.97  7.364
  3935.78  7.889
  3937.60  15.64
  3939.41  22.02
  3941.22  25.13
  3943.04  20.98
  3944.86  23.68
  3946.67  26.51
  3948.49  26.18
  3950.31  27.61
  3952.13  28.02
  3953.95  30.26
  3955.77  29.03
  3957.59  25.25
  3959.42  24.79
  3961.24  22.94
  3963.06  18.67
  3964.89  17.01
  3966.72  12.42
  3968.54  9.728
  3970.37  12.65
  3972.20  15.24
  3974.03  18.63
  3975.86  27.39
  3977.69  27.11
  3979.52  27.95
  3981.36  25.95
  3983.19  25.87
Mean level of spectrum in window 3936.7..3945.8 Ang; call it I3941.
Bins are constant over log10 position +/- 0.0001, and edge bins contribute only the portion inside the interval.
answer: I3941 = 21.5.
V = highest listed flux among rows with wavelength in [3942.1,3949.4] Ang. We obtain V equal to 26.51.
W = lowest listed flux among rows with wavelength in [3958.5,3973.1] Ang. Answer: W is 9.728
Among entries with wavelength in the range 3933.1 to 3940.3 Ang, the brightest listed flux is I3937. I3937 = 22.02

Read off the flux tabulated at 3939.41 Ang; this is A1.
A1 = 22.02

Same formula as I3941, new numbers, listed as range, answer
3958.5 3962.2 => 23.8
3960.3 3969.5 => 16.2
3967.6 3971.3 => 11.2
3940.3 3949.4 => 24.5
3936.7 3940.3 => 18.8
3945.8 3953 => 27.1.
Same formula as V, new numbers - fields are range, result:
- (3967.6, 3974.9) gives 18.63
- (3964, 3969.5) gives 17.01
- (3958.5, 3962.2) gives 24.79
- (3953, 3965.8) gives 30.26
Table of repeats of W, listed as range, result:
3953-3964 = 18.67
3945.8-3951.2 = 26.18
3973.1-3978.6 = 18.63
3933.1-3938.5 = 7.364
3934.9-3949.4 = 7.889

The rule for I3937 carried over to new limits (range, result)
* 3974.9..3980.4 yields 27.95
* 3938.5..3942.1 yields 25.13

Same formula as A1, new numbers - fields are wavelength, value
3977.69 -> 27.11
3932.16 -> 10.55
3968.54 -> 9.728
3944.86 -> 23.68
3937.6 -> 15.64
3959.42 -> 24.79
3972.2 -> 15.24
